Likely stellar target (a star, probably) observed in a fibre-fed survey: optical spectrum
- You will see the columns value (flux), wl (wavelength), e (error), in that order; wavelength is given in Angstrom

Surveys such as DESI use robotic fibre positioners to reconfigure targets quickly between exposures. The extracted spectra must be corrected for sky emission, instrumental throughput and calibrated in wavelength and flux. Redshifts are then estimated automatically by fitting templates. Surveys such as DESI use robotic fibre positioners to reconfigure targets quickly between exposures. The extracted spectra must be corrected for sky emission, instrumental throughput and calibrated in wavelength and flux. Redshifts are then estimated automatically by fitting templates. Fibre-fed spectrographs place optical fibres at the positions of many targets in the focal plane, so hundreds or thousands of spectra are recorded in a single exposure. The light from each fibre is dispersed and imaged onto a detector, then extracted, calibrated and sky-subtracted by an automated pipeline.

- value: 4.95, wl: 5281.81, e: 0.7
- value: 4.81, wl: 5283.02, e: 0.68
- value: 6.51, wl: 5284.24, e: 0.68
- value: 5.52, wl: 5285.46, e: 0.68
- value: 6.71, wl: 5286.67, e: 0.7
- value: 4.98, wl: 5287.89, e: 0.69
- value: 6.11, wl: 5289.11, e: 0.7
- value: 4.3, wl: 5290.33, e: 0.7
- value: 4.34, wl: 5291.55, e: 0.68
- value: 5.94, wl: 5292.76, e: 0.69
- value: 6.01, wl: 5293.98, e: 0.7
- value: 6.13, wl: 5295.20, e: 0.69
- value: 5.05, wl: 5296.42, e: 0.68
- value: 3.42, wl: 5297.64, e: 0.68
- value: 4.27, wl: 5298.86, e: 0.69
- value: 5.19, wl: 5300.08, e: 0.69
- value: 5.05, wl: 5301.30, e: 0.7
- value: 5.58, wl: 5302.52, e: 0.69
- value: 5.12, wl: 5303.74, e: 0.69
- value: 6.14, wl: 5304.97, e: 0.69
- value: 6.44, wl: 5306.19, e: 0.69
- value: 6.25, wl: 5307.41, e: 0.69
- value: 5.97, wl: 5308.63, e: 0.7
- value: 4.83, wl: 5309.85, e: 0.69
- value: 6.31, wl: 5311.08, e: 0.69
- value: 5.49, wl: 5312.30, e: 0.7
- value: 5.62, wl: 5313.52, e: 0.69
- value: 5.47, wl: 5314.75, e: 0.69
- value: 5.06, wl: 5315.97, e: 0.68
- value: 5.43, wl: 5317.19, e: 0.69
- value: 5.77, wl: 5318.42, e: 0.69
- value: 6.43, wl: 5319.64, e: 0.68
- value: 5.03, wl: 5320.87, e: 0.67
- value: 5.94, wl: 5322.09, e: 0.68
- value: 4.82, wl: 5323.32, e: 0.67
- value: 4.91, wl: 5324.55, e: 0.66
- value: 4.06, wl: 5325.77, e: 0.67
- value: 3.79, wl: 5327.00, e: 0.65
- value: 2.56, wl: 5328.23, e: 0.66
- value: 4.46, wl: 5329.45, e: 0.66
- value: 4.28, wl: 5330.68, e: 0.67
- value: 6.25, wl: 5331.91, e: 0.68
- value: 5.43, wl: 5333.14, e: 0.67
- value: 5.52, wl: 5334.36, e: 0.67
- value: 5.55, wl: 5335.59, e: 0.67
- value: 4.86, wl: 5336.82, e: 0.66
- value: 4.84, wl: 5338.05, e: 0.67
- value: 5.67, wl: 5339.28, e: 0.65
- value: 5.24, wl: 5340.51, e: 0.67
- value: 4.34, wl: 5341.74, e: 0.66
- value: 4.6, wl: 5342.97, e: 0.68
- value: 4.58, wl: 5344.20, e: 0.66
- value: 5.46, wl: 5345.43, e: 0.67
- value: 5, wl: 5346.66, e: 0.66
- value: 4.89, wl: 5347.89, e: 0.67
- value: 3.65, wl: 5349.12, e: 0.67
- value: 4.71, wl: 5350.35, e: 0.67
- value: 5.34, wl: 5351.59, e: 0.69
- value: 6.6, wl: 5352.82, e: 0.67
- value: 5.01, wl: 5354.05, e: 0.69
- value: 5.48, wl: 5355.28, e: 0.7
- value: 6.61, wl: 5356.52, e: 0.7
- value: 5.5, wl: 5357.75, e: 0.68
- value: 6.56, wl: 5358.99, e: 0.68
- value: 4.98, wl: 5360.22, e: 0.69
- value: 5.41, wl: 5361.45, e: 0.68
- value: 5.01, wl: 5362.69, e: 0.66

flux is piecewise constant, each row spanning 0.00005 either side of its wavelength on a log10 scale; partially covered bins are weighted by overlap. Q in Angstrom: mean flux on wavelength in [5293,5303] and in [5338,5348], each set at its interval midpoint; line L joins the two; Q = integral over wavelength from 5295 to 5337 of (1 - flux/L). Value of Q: -1.27 Angstrom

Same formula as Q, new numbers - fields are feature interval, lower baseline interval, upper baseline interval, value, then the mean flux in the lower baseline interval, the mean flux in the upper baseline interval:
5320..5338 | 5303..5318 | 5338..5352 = 1.33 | 5.68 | 4.85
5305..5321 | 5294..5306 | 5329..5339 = -1.69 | 5.19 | 5.18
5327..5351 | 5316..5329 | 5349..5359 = 1.85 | 4.88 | 5.52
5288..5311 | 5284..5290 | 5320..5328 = 0.38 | 5.85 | 4.7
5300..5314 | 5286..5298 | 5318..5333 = -1.53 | 5.34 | 4.86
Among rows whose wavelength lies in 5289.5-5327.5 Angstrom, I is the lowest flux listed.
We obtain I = 3.42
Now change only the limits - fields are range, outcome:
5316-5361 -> 2.56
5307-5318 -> 4.83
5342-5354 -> 3.65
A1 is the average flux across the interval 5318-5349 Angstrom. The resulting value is 4.95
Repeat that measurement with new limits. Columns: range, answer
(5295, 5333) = 5.19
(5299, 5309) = 5.64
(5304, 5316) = 5.77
